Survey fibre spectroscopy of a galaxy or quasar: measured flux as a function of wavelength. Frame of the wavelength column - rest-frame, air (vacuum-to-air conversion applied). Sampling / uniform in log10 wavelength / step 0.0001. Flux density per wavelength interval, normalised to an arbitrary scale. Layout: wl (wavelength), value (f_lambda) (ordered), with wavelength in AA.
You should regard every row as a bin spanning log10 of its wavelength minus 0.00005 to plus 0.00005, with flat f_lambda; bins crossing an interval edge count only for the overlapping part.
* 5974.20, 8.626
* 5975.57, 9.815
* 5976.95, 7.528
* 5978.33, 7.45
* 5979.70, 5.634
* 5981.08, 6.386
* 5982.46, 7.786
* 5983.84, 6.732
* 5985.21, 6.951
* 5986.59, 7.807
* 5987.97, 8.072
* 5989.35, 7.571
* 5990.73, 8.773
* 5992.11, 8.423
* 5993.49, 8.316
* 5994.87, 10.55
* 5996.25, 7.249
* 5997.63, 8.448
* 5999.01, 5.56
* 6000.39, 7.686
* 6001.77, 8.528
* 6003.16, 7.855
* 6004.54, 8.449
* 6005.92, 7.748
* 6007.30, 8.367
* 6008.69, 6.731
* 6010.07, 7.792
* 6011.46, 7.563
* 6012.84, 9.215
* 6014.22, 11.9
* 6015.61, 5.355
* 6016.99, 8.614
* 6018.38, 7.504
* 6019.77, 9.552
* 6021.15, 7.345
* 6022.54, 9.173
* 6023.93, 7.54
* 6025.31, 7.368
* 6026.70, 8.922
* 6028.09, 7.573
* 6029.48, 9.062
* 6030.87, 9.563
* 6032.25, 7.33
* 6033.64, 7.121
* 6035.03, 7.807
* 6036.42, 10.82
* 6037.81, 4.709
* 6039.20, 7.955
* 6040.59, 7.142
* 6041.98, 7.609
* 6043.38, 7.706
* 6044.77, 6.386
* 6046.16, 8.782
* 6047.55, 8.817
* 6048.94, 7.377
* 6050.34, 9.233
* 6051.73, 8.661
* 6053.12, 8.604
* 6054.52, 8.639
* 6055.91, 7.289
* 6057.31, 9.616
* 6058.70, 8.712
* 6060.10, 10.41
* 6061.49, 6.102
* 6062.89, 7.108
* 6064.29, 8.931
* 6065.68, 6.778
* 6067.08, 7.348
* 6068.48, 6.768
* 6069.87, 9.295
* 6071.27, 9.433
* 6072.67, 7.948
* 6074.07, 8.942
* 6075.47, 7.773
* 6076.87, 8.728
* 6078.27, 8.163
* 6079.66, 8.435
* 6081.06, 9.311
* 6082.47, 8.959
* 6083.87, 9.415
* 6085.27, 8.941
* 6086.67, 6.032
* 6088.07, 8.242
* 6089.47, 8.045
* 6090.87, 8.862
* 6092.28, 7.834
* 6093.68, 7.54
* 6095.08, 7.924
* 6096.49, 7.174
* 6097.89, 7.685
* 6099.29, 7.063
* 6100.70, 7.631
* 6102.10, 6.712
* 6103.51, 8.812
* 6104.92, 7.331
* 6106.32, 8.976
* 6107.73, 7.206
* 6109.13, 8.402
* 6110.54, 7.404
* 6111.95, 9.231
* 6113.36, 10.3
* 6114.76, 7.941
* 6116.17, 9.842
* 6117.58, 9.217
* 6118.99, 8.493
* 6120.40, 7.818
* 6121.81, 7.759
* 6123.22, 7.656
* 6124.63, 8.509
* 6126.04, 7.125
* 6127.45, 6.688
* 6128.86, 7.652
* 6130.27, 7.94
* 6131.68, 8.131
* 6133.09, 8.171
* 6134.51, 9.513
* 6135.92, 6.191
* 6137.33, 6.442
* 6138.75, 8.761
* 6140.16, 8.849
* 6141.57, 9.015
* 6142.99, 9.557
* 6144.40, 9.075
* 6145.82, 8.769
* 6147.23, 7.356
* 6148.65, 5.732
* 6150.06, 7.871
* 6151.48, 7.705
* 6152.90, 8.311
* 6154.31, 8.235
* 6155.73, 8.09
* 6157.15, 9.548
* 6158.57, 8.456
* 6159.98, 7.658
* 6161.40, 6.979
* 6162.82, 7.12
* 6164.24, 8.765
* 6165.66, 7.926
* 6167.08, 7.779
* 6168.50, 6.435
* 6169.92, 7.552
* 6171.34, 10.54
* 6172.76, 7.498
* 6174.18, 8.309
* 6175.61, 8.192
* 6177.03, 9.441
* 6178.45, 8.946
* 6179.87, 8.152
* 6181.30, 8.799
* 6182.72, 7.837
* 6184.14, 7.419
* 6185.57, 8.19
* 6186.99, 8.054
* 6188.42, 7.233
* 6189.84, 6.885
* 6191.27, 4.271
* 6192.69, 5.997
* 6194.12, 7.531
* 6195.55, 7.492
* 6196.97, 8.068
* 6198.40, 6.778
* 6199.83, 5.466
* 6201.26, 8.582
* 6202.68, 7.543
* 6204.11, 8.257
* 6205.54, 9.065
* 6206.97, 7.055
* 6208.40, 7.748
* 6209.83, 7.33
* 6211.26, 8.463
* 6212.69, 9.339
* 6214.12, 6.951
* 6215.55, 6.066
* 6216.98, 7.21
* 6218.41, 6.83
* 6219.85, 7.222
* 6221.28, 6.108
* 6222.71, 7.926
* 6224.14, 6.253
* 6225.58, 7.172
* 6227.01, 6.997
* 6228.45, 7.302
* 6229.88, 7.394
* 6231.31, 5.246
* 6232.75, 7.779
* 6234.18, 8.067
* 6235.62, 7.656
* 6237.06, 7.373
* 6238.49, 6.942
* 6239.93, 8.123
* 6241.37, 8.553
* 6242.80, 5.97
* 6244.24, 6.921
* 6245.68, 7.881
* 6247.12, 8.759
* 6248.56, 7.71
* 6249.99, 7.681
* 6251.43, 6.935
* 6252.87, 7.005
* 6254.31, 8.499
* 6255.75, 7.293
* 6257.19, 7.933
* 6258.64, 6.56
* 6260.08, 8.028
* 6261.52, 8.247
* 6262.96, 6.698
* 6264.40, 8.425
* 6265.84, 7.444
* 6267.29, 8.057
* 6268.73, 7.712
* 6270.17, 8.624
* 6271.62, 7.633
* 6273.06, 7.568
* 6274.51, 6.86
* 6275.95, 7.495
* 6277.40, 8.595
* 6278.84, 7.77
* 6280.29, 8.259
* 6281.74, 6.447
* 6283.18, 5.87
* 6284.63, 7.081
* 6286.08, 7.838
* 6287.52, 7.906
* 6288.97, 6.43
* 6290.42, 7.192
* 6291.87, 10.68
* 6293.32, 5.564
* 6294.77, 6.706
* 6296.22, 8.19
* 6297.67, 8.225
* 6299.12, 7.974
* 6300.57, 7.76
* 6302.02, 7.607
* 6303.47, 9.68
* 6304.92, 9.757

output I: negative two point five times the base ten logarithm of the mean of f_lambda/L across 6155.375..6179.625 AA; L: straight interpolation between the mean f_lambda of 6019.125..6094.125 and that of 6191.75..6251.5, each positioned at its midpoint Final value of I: -0.08 mag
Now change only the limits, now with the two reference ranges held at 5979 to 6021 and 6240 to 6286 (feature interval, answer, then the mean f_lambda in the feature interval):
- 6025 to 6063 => -0.04 mag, 8.11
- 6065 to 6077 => -0.04 mag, 8.08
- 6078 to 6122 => -0.06 mag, 8.22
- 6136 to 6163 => -0.05 mag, 8.06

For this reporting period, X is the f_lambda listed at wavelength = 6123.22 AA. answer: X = 7.656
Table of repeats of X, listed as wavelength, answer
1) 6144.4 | 9.075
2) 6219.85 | 7.222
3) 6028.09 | 7.573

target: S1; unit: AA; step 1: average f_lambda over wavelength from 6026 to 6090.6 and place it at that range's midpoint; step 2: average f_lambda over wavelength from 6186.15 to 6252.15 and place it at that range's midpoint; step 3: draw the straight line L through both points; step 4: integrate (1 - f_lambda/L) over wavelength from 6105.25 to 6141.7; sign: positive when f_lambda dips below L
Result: -1.6 AA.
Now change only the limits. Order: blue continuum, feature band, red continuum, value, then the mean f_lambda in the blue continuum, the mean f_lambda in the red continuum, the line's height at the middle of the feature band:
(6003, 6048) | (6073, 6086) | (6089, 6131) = -1.1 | 8.04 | 8.03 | 8.03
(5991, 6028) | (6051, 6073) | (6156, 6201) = -0.6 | 8.14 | 7.73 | 8.01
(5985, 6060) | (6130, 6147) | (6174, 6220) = -1.3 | 8.13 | 7.59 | 7.77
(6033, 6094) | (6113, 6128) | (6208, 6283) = -0.6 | 8.15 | 7.47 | 7.94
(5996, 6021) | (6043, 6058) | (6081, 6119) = -0.4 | 8.01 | 8.21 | 8.1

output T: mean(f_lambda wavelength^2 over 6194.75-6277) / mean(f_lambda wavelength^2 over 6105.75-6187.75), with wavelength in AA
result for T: 0.94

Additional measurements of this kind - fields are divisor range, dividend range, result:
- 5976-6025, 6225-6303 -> 1.04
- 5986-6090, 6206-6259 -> 0.96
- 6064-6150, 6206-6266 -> 0.95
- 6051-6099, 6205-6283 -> 0.96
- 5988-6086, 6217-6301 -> 0.98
